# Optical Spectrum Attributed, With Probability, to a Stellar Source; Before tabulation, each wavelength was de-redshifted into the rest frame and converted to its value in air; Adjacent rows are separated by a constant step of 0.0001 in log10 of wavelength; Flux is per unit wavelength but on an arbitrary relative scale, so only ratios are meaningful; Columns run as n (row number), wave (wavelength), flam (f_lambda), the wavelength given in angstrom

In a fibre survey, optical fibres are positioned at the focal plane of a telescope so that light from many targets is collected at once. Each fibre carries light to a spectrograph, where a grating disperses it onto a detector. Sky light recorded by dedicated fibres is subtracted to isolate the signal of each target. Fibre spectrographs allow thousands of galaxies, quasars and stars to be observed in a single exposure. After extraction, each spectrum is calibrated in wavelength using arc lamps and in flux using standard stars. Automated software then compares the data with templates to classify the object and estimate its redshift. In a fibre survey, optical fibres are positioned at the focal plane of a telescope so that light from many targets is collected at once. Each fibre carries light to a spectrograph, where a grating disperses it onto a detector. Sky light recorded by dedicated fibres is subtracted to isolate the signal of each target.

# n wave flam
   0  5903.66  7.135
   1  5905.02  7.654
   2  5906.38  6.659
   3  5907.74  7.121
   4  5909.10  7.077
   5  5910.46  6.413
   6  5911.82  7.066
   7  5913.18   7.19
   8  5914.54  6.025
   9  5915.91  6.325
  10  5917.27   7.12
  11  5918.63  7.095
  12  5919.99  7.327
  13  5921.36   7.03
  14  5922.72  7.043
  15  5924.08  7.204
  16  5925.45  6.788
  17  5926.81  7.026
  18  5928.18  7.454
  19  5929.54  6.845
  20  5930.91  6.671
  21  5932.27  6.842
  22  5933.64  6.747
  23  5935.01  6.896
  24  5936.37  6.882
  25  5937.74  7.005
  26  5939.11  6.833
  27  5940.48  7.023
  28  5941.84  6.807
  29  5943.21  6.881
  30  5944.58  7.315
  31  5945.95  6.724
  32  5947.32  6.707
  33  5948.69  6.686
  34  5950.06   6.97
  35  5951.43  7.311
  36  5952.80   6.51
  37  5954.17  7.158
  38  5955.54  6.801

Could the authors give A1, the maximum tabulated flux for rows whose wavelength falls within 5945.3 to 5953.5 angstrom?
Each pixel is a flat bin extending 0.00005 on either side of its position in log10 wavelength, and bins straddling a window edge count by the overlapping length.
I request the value 7.311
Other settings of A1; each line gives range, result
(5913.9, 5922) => 7.327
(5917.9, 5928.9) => 7.454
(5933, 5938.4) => 7.005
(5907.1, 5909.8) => 7.121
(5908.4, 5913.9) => 7.19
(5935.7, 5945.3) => 7.315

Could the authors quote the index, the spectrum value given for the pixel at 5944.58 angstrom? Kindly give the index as 7.315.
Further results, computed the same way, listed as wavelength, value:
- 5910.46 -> 6.413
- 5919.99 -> 7.327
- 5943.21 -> 6.881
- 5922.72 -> 7.043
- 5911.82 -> 7.066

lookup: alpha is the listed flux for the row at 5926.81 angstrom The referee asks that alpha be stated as 7.026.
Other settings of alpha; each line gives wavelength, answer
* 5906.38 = 6.659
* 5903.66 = 7.135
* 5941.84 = 6.807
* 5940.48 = 7.023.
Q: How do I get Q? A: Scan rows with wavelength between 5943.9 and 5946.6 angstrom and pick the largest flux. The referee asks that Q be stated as 7.315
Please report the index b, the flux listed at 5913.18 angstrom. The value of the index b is 7.19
